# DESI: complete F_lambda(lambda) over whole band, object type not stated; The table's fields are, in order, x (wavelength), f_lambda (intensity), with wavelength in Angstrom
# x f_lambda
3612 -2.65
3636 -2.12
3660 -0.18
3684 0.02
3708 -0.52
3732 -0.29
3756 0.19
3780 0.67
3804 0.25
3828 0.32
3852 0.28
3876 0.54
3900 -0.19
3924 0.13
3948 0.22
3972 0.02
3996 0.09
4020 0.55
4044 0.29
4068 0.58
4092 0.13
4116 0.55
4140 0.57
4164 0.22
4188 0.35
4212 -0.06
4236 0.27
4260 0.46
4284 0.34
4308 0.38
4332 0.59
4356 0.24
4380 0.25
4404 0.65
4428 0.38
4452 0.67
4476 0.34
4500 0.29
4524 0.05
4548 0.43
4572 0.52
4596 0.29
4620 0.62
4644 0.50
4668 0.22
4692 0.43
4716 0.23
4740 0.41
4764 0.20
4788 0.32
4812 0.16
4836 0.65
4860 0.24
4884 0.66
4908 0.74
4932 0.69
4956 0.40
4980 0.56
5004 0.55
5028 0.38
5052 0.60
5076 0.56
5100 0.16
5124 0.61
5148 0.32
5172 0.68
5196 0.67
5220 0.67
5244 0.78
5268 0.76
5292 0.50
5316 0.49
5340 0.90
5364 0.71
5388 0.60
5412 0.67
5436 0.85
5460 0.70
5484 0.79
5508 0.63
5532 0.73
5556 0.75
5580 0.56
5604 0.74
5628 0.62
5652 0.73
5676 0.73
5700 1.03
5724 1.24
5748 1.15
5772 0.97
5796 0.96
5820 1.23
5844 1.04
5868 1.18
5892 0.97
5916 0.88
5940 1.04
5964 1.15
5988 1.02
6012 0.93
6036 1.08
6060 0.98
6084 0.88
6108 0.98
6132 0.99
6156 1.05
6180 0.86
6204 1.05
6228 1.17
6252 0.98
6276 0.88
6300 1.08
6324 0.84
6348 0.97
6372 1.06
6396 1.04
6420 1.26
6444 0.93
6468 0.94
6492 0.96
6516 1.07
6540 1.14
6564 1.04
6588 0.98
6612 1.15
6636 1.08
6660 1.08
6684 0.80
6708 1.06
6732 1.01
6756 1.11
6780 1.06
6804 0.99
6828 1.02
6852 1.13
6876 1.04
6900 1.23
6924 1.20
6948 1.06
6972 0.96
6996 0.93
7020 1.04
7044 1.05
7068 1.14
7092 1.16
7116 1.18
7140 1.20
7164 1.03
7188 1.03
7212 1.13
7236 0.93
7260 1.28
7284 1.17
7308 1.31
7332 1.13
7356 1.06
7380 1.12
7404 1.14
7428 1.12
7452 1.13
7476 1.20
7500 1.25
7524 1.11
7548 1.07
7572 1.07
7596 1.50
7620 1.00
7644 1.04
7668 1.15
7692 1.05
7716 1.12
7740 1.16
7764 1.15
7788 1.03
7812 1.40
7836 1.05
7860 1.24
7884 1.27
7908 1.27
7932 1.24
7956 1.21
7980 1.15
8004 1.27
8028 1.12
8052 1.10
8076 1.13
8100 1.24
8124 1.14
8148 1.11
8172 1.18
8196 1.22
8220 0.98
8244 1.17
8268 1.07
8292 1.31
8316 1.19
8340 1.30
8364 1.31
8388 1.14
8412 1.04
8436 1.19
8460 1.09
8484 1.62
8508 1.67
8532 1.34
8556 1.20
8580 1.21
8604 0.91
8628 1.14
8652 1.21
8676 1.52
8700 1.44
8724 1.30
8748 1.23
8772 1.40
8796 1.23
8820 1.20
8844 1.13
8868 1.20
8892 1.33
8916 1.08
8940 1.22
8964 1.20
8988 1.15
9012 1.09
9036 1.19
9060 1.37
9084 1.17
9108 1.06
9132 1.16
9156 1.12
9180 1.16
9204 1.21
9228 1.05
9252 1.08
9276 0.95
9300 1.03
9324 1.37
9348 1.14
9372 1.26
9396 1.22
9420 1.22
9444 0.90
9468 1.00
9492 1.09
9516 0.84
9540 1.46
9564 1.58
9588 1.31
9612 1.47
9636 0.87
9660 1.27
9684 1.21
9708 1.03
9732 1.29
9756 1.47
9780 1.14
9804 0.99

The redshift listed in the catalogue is 0.29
